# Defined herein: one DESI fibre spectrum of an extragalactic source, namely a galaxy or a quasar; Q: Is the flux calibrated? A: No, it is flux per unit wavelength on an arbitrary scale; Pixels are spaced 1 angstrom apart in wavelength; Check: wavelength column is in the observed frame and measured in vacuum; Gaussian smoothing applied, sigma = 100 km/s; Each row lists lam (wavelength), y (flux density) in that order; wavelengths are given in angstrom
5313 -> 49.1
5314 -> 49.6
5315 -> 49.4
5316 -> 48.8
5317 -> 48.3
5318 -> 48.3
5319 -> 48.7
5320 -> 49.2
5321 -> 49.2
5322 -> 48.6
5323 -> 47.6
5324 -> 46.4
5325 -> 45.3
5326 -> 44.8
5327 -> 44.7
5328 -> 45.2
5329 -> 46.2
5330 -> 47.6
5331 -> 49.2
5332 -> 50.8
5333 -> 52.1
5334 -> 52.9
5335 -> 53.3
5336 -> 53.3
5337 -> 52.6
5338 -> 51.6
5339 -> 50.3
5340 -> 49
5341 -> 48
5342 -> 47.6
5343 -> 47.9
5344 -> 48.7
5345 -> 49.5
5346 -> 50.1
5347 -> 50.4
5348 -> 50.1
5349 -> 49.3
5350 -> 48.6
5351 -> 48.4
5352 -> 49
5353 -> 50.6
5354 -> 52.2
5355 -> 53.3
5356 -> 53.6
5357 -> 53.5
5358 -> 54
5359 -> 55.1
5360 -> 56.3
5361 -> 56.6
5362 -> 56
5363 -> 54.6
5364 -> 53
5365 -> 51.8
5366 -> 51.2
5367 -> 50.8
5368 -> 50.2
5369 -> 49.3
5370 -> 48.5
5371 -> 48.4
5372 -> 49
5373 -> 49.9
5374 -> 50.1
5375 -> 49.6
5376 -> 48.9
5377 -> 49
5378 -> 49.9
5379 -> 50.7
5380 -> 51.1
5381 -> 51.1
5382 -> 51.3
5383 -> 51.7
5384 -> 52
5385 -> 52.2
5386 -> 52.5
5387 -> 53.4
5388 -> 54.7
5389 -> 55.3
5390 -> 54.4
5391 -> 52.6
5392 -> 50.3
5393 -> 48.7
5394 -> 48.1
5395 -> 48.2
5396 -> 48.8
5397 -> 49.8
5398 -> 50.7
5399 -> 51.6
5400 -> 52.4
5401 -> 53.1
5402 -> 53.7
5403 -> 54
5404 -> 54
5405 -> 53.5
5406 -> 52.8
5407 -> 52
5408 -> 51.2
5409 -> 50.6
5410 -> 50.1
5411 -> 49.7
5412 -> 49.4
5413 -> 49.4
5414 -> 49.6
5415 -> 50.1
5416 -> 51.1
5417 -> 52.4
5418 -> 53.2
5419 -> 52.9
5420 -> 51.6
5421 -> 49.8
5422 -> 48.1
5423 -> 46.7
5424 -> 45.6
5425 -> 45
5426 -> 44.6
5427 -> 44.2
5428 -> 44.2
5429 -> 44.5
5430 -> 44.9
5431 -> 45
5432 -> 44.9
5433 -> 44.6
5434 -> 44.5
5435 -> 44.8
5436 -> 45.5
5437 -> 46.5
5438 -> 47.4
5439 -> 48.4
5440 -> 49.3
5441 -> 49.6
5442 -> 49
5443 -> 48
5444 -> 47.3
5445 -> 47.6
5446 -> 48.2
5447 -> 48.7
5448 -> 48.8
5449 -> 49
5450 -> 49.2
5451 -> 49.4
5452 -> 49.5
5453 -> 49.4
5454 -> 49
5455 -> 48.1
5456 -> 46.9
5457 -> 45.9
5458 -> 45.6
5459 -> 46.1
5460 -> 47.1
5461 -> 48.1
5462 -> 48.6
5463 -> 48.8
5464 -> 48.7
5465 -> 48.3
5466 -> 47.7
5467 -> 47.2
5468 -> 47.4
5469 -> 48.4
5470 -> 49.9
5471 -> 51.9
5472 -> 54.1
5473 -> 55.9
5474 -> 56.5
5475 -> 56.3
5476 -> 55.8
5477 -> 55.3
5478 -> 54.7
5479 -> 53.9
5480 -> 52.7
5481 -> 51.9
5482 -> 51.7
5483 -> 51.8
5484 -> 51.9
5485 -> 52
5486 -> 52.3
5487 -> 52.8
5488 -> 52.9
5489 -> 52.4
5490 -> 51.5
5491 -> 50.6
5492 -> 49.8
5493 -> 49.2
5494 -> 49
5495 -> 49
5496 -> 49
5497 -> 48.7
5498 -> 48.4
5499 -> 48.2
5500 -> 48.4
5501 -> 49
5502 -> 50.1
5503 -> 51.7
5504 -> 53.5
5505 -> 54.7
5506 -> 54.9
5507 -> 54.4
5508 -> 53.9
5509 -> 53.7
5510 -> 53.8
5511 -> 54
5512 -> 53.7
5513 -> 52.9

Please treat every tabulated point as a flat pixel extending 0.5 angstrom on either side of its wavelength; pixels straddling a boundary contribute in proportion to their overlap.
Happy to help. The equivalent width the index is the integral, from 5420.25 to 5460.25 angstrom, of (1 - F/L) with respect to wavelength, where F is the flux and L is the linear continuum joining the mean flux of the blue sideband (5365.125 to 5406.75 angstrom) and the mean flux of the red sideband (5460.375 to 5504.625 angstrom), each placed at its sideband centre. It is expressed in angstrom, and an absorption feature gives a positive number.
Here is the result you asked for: 3.2 angstrom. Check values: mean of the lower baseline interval 51.2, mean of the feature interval 47.1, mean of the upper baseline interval 51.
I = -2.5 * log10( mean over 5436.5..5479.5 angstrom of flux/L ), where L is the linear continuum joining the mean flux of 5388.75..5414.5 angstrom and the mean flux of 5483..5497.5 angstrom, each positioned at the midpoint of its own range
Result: 0.031 mag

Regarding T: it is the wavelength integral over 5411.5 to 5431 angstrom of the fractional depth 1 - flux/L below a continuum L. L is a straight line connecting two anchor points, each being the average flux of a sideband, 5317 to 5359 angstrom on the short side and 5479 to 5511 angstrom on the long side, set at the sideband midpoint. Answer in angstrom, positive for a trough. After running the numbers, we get 0.9 angstrom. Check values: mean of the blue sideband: 49.6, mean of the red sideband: 51.5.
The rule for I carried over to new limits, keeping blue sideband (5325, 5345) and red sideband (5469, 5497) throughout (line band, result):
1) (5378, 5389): -0.04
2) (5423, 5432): 0.14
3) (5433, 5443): 0.09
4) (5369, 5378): 0.02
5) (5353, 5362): -0.10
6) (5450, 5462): 0.08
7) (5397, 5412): -0.03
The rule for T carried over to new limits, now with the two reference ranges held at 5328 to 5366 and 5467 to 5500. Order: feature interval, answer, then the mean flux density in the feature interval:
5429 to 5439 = 1.2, 45.5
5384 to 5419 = -0.2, 51.6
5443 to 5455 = 0.7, 48.7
